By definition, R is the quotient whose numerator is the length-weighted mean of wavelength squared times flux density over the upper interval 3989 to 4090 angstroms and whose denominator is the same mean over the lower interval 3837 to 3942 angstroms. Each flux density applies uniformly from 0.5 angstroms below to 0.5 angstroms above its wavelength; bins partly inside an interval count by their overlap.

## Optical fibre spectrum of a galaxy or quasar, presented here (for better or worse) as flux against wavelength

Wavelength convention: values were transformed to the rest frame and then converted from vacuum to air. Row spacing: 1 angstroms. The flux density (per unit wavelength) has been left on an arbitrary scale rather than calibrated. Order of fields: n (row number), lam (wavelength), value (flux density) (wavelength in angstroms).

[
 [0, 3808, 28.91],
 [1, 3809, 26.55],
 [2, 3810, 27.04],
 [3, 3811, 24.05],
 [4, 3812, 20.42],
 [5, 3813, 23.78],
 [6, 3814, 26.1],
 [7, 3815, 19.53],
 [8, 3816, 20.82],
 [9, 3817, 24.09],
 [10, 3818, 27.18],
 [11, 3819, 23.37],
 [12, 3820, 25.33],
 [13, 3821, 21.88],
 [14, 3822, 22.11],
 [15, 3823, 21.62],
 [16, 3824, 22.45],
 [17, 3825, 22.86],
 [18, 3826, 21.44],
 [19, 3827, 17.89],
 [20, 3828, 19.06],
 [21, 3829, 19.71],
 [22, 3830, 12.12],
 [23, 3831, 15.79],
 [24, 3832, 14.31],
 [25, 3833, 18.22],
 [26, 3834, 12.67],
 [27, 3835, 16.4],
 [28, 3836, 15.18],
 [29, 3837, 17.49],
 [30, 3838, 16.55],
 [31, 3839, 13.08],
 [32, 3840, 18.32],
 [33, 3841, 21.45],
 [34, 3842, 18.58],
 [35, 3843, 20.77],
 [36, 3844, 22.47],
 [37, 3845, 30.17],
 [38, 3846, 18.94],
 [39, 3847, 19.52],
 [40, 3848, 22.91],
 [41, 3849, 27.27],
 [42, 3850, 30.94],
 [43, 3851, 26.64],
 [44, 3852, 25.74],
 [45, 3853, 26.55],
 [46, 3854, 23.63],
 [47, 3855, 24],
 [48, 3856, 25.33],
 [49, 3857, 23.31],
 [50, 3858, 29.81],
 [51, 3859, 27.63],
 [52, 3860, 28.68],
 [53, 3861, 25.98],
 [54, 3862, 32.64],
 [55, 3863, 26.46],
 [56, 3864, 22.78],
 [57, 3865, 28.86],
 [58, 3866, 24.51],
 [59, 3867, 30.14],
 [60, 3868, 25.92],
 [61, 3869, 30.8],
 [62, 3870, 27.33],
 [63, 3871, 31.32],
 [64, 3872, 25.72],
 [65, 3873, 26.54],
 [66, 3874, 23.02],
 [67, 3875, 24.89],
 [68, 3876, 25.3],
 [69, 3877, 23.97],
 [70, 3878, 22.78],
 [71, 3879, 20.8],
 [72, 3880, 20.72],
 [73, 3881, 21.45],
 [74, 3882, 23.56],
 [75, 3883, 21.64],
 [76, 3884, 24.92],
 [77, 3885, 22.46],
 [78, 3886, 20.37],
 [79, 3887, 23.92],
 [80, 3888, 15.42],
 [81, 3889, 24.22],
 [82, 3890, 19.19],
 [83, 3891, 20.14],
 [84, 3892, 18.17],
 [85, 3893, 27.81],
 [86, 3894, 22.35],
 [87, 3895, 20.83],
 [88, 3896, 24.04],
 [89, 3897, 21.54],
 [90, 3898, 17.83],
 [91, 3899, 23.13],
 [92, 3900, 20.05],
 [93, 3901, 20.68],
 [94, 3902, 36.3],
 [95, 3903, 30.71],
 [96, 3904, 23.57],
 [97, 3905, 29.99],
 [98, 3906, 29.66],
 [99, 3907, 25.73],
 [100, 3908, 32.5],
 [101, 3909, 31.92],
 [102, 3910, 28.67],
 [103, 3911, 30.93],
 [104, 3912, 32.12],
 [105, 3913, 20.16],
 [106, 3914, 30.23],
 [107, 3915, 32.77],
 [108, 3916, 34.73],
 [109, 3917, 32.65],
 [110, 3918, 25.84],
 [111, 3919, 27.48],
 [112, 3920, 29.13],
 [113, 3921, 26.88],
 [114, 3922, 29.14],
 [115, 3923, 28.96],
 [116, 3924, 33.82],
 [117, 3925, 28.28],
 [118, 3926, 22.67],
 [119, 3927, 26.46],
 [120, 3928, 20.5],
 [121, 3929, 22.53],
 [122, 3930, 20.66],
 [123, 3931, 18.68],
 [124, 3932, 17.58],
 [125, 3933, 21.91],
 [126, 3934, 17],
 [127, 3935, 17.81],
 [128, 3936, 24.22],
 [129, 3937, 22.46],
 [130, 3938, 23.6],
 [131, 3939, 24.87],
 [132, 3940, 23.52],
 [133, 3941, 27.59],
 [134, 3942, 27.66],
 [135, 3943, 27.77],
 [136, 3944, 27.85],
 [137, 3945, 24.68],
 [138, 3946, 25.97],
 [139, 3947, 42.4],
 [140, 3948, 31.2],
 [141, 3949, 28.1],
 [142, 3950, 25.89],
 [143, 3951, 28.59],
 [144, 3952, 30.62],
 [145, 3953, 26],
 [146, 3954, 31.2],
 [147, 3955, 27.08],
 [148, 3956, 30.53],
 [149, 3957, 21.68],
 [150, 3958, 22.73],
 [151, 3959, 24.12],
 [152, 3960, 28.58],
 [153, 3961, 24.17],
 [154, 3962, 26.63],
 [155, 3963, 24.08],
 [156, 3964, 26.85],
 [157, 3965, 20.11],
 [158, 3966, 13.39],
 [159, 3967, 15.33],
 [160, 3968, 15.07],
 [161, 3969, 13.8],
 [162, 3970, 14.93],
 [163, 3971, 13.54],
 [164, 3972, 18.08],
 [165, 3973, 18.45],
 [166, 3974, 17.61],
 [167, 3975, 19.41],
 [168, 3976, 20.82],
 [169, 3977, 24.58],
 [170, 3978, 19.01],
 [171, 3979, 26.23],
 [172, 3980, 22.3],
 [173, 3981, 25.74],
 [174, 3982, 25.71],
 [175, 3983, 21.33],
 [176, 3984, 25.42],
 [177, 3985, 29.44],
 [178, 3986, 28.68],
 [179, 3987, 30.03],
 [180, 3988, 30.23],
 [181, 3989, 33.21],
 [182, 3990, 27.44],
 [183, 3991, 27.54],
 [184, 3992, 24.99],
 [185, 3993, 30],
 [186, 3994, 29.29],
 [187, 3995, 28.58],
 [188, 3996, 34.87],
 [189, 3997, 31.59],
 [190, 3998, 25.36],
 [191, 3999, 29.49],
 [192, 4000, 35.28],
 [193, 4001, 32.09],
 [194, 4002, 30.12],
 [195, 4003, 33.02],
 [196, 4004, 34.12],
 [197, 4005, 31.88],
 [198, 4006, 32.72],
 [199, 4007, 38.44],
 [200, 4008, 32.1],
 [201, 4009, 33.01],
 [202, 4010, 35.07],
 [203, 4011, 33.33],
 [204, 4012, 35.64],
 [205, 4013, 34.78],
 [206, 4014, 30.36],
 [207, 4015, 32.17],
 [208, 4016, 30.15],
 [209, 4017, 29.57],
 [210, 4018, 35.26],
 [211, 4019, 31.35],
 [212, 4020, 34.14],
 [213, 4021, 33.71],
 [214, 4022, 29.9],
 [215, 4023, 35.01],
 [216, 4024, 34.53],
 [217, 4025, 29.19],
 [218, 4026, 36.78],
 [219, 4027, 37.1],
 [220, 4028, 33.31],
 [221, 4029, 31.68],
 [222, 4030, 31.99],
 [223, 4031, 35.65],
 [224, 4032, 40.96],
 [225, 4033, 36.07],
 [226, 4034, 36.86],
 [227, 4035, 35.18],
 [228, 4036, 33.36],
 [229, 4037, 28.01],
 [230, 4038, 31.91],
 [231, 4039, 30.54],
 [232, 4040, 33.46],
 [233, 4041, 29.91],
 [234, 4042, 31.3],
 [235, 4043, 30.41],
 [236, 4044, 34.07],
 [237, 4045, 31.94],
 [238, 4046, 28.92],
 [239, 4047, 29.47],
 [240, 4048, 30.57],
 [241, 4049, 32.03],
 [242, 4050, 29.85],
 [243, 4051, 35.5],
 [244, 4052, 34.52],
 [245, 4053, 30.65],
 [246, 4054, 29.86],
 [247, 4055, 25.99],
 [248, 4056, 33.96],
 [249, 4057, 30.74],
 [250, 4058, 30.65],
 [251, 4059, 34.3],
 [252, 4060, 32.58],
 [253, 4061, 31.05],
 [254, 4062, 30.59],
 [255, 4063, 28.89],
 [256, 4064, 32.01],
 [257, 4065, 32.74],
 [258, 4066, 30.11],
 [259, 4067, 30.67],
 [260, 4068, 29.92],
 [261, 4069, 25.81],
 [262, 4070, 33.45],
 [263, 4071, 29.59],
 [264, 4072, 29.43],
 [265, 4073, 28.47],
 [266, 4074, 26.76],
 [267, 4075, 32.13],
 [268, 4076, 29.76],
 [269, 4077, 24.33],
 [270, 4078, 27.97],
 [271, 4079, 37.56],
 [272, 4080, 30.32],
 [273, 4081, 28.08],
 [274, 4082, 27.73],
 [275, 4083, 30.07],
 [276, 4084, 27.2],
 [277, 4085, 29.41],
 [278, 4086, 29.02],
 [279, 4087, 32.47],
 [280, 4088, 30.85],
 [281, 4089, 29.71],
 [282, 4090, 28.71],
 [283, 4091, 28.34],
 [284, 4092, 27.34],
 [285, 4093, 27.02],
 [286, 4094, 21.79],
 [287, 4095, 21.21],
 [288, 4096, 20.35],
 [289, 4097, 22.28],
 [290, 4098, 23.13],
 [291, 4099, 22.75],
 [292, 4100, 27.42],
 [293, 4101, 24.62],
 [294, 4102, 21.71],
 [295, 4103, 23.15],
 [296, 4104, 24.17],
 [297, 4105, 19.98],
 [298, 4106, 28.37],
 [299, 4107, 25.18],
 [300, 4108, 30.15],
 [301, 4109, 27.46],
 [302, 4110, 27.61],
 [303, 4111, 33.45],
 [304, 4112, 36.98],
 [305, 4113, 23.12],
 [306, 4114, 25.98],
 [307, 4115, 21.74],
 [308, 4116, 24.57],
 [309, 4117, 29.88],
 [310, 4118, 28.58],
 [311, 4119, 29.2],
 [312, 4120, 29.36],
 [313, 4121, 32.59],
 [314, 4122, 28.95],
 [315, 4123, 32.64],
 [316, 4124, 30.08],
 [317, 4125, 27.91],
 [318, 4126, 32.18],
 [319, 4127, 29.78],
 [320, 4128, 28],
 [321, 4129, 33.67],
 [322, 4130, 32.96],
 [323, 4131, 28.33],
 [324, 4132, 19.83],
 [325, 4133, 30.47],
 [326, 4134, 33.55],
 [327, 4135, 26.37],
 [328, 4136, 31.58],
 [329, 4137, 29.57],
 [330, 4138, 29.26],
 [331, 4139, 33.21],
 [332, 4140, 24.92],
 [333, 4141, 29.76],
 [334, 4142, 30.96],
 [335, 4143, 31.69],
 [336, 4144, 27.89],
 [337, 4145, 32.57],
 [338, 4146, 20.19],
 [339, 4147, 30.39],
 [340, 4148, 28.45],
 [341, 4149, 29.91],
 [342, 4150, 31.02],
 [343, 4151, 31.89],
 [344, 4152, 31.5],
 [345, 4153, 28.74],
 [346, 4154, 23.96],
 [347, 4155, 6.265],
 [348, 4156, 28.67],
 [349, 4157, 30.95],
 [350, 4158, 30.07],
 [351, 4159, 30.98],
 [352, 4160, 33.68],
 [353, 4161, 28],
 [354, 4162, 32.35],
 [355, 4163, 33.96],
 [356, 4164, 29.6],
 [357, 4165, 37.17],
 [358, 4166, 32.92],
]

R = 1.37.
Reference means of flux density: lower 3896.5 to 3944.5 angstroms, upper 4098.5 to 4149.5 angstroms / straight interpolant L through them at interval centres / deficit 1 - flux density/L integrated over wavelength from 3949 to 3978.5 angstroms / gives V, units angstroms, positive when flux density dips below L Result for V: 4.73 angstroms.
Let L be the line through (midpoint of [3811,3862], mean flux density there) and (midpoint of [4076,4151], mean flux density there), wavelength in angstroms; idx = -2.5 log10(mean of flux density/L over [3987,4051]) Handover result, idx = -0.23 mag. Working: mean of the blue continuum 21.9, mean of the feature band 32.2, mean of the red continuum 28.1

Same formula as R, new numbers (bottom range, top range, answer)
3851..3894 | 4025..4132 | 1.33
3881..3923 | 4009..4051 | 1.36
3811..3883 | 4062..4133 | 1.39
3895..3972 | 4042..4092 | 1.28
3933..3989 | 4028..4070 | 1.38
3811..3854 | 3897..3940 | 1.29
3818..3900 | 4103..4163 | 1.45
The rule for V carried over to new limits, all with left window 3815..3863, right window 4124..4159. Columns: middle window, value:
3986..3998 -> -2.0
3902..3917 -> -4.0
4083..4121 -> 1.6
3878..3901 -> 1.5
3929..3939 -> 1.4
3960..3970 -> 1.9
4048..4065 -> -2.9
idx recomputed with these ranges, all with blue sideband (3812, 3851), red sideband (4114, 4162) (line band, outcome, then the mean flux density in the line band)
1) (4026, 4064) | -0.22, 32.3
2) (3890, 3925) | -0.19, 27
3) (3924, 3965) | -0.08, 25.4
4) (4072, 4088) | -0.08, 29.5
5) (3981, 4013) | -0.22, 30.6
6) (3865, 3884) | -0.15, 25.1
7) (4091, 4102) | 0.16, 23.9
